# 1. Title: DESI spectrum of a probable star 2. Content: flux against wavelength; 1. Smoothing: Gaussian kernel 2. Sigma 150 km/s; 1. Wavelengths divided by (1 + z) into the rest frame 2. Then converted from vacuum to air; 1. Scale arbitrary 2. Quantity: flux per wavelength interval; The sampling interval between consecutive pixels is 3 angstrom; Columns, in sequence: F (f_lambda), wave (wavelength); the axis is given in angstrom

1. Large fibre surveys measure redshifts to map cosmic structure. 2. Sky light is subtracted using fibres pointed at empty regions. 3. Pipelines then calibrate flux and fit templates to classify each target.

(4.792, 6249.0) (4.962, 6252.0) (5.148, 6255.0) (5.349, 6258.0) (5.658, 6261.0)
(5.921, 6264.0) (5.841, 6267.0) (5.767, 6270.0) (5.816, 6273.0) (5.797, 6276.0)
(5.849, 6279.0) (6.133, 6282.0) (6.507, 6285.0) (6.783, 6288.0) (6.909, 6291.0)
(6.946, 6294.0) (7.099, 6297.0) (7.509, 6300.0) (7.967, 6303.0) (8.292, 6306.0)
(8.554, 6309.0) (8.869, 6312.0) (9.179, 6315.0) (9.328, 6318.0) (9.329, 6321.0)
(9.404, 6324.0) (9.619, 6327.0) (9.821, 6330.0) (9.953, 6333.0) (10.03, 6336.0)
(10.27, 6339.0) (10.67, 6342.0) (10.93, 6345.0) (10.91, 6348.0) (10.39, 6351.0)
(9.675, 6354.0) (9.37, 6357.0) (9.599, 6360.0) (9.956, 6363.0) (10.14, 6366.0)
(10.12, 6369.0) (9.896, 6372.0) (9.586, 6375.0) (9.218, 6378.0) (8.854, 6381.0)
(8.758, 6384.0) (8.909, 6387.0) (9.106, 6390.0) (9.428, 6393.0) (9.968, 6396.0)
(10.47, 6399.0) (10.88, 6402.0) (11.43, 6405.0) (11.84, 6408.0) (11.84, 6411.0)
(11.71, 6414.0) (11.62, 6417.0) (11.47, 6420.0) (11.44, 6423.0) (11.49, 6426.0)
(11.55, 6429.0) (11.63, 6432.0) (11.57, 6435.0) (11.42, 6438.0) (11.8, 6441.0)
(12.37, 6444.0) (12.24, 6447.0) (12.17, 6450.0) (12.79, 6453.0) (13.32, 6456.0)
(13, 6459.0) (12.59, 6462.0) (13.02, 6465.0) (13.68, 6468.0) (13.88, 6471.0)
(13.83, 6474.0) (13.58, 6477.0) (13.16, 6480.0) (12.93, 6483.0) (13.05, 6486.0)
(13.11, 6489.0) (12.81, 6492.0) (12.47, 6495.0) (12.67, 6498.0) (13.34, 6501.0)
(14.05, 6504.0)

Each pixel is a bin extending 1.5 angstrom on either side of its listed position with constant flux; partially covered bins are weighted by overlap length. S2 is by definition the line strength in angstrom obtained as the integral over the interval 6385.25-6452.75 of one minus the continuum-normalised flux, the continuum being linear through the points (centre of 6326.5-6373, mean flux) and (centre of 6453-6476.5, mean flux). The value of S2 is 4.6 angstrom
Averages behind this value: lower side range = 10.1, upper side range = 13.3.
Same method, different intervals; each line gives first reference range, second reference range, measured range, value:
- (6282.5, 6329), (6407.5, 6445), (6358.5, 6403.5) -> 2.9 angstrom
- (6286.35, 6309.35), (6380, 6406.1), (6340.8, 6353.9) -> -3.0 angstrom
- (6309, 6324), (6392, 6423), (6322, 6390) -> 1.1 angstrom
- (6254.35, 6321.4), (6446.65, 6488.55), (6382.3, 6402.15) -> 1.9 angstrom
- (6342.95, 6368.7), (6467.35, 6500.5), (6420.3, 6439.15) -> 0.6 angstrom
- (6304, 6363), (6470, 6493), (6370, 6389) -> 2.8 angstrom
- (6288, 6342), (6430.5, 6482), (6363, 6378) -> 0.6 angstrom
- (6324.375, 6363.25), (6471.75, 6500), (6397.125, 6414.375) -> 0.1 angstrom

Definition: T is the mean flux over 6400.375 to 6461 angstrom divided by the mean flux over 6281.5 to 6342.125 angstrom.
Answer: 1.39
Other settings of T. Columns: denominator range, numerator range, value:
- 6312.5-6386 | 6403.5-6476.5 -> 1.25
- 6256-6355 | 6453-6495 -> 1.63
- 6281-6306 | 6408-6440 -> 1.64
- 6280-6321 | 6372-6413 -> 1.30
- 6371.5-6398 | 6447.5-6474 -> 1.40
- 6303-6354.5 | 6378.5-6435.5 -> 1.11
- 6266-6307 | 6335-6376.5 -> 1.52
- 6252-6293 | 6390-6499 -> 2.04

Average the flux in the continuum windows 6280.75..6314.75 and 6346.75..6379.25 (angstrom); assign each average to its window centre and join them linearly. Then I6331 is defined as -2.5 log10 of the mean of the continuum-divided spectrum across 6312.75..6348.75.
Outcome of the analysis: -0.140 mag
